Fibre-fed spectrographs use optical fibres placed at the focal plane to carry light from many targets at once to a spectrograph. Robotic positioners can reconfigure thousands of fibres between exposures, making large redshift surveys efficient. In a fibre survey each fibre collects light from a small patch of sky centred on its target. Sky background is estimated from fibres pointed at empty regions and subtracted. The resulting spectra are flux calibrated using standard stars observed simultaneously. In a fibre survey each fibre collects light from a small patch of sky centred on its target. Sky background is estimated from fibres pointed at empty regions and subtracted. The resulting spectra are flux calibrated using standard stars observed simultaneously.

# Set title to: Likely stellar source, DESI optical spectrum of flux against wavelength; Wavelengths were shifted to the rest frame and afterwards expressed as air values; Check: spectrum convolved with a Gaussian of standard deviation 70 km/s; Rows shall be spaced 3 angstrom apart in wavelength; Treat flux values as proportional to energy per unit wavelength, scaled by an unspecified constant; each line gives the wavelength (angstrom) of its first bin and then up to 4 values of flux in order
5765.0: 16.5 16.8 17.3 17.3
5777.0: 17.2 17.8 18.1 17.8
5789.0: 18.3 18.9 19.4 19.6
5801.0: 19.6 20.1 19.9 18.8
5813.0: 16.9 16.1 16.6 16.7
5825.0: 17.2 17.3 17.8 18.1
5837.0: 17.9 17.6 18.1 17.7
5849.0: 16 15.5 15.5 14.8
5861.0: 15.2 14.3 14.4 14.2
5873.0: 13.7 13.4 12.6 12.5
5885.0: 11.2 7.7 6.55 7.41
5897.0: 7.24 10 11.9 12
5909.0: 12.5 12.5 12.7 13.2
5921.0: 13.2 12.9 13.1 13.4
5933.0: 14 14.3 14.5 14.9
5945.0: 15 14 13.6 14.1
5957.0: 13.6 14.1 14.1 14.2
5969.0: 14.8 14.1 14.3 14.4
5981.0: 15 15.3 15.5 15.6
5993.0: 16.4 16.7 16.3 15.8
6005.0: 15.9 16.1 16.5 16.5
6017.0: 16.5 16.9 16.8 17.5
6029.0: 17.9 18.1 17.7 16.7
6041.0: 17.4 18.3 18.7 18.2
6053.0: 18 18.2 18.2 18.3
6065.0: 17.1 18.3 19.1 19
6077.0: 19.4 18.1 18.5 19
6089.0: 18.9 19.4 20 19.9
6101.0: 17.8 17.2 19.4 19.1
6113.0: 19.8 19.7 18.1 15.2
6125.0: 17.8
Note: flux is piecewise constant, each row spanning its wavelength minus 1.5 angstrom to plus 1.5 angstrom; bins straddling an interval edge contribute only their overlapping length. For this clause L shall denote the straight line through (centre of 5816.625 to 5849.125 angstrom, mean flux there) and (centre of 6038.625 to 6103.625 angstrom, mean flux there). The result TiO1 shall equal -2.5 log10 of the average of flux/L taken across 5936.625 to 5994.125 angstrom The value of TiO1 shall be 0.229 mag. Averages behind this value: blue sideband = 17.4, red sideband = 18.5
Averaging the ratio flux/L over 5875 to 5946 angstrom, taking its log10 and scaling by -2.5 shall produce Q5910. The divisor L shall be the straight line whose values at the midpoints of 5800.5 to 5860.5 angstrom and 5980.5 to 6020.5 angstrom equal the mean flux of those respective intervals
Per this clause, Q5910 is 0.36 mag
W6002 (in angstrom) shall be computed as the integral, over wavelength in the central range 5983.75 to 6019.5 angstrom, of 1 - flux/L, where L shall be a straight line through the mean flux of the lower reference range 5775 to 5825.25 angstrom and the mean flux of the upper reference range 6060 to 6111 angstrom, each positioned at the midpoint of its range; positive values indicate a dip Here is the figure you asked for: 4.7 angstrom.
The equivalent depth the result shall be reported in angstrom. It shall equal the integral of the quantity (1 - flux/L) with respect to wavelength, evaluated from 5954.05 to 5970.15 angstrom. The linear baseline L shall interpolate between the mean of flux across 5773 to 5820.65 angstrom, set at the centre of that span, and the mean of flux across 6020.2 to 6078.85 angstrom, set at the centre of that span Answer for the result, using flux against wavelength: 3.53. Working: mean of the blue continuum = 18.3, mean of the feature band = 14.1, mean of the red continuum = 18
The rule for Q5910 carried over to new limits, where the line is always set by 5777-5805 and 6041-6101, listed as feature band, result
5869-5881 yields 0.361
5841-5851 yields 0.092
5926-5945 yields 0.302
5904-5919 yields 0.433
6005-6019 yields 0.141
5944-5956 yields 0.303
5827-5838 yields 0.055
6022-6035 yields 0.060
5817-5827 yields 0.116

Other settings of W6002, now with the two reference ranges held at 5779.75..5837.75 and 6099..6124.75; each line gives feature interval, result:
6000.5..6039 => 3.0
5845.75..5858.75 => 1.7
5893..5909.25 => 7.2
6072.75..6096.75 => -1.0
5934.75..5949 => 2.9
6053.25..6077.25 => -0.1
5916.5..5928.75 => 3.4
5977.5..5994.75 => 2.6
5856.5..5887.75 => 8.2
